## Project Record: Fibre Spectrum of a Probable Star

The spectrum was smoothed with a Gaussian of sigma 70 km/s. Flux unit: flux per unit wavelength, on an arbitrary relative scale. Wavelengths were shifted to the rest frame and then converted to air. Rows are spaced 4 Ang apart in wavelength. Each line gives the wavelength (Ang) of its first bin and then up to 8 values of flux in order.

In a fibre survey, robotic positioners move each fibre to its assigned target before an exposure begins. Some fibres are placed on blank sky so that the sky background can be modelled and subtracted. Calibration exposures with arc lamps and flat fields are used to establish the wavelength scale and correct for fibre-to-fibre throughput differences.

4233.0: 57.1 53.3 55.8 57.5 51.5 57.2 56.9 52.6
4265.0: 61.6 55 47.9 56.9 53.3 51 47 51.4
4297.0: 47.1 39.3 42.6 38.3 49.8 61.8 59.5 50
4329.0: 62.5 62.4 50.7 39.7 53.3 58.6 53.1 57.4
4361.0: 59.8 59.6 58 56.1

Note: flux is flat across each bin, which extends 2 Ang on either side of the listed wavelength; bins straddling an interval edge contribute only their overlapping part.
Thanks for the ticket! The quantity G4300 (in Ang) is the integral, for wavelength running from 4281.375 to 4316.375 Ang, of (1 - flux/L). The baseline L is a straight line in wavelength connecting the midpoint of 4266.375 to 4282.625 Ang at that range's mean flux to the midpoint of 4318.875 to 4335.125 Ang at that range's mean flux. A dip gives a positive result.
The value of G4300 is 5.7 Ang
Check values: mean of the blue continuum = 53.6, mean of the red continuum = 58.6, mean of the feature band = 46.8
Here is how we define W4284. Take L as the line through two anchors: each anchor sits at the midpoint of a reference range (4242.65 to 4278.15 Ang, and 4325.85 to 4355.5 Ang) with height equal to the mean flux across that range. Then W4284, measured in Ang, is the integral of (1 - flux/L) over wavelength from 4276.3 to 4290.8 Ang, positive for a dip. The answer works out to 0.9 Ang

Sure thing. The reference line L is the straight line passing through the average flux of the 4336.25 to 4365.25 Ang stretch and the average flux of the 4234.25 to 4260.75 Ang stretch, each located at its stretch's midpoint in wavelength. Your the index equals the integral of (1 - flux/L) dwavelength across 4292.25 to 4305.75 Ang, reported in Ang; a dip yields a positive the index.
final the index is 2.4 Ang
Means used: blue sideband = 55.2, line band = 44.7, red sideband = 53.8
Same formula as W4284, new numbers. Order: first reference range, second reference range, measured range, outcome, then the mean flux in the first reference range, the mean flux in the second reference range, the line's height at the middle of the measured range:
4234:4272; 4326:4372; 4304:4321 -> 1.8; 55.5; 55.8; 55.7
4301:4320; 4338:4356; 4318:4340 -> -3.0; 47.8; 51.5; 49.7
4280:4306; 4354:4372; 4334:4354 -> 1.4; 47.3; 58.2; 55.3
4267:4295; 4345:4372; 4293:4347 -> 4.0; 51.8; 57.4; 54.6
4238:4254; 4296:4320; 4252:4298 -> -1.6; 55.3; 47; 51.4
